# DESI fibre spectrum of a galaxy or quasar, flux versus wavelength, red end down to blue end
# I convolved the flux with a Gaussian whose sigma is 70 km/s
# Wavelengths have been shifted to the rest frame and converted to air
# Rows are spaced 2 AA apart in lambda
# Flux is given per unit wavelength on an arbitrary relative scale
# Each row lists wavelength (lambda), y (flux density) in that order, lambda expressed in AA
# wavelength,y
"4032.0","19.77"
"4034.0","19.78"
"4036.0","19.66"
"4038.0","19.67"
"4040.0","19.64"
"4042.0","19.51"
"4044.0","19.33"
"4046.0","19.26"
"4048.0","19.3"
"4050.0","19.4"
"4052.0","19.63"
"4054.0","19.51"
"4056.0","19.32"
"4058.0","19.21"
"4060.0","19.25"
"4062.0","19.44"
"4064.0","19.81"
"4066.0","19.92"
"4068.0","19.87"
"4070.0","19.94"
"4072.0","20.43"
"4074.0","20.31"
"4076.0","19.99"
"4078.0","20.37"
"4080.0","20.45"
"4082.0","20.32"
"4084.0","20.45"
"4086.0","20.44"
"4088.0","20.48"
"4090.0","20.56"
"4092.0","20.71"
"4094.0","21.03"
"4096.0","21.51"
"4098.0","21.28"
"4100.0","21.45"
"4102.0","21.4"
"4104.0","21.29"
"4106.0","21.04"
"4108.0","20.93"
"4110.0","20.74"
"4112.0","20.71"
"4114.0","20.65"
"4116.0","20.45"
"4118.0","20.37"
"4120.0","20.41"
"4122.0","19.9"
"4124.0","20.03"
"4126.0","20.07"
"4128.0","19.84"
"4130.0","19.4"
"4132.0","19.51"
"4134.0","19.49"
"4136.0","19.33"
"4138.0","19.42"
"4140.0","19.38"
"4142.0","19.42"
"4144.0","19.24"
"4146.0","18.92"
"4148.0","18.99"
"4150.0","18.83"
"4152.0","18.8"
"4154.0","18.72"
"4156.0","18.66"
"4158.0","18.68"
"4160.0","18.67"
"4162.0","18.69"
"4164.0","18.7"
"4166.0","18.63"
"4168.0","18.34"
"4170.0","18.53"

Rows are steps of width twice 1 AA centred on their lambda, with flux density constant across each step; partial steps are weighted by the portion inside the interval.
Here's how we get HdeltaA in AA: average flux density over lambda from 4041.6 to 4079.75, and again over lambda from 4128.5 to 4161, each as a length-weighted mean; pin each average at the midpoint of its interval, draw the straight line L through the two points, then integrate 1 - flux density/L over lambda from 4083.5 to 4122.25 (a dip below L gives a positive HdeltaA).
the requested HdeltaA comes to -2.8 AA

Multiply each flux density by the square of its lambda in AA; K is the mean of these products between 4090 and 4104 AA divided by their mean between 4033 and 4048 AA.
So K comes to 1.12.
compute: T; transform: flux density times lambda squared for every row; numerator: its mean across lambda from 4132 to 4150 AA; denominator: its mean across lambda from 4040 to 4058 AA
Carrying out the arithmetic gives 1.04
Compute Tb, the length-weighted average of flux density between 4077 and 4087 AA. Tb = 20.4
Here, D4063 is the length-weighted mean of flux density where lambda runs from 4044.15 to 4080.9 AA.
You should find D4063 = 19.7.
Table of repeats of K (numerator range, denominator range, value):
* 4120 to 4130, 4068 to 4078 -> 1.02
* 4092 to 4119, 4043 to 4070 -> 1.10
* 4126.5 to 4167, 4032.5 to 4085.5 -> 1.01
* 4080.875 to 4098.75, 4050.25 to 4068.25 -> 1.08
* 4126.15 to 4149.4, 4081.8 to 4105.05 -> 0.95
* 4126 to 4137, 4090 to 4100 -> 0.94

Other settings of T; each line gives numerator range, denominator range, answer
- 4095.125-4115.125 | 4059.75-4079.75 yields 1.07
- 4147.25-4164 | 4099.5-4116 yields 0.91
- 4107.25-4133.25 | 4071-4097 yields 1.00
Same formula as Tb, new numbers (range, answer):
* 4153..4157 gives 18.7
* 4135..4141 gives 19.4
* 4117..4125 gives 20.2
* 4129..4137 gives 19.4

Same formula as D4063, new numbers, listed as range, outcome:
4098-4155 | 20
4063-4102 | 20.5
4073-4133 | 20.5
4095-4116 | 21.1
